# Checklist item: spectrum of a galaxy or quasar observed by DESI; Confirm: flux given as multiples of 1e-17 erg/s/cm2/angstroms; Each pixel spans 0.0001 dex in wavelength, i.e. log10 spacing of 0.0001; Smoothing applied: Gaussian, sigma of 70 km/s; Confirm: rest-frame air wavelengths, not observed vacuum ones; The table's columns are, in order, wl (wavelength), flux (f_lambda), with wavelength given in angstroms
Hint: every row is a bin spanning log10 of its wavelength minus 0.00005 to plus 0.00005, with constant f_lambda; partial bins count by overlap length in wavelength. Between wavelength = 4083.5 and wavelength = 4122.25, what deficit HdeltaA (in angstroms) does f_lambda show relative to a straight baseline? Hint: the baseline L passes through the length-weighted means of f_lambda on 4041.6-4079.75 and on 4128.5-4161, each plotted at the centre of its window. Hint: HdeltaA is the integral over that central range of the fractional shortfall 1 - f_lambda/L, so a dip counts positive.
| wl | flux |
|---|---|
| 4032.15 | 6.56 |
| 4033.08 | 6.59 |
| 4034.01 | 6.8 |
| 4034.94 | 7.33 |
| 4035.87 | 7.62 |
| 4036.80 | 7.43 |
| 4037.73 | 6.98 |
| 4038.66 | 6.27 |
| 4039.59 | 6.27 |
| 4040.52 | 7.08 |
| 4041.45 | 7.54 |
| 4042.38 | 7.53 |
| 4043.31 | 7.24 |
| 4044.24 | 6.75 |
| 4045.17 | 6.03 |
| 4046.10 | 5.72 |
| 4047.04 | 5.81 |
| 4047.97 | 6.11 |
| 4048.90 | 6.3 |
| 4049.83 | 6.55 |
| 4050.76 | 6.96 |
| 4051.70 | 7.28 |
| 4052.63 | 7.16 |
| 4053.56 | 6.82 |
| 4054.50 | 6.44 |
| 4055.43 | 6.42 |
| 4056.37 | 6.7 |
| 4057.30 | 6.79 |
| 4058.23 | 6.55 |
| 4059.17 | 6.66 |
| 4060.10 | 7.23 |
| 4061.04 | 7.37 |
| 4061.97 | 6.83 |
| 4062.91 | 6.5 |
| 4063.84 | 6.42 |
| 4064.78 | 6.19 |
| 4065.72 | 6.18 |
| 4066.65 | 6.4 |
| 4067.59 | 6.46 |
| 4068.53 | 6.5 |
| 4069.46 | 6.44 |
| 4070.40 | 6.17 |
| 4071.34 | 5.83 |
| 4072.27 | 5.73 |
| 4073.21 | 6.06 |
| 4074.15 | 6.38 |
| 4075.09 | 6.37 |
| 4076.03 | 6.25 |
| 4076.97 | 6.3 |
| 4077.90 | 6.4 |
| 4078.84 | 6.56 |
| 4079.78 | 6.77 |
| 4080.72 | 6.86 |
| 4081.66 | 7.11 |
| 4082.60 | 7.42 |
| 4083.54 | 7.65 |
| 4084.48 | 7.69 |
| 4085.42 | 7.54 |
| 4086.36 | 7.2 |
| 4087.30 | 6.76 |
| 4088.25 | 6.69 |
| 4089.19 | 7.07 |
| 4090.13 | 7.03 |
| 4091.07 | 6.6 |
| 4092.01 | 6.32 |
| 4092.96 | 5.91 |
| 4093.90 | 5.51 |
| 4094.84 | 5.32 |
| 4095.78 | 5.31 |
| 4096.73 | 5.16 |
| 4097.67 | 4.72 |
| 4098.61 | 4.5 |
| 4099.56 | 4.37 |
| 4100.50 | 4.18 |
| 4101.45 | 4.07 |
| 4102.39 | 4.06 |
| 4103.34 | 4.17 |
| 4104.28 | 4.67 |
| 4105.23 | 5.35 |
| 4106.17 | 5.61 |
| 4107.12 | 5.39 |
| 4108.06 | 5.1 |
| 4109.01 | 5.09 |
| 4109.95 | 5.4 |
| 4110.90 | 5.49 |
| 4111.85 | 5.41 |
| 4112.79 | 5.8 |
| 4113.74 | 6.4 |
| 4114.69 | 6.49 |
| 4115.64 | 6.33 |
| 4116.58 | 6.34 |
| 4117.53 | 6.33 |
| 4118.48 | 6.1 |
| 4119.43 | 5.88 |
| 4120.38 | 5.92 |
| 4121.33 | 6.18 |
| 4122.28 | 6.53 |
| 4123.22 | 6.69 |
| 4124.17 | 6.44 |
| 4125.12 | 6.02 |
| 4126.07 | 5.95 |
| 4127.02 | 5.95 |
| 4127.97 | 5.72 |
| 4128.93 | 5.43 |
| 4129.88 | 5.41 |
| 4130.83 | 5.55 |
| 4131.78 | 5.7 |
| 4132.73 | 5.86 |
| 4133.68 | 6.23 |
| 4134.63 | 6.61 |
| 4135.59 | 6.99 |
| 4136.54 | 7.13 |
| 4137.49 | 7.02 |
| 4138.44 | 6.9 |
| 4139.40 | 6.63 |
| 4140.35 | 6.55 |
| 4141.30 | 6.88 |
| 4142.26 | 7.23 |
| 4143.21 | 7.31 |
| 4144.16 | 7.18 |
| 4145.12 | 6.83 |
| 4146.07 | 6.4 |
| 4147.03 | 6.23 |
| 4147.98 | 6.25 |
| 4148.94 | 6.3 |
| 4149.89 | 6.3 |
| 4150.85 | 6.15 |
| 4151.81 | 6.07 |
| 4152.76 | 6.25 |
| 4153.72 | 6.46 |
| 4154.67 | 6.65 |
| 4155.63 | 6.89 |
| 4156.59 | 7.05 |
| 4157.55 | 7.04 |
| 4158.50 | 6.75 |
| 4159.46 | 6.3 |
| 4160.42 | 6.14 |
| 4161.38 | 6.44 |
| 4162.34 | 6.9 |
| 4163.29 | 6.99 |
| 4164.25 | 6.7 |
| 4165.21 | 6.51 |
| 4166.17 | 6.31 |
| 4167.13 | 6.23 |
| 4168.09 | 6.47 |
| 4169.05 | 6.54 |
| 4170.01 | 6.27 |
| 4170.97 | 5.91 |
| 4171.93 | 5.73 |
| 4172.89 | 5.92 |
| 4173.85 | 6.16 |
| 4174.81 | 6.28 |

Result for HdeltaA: 4.39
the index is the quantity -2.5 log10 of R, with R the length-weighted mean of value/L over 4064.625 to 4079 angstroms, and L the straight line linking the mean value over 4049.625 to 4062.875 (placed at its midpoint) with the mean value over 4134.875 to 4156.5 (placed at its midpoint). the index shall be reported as 0.09 mag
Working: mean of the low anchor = 6.83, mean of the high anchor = 6.67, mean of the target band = 6.26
